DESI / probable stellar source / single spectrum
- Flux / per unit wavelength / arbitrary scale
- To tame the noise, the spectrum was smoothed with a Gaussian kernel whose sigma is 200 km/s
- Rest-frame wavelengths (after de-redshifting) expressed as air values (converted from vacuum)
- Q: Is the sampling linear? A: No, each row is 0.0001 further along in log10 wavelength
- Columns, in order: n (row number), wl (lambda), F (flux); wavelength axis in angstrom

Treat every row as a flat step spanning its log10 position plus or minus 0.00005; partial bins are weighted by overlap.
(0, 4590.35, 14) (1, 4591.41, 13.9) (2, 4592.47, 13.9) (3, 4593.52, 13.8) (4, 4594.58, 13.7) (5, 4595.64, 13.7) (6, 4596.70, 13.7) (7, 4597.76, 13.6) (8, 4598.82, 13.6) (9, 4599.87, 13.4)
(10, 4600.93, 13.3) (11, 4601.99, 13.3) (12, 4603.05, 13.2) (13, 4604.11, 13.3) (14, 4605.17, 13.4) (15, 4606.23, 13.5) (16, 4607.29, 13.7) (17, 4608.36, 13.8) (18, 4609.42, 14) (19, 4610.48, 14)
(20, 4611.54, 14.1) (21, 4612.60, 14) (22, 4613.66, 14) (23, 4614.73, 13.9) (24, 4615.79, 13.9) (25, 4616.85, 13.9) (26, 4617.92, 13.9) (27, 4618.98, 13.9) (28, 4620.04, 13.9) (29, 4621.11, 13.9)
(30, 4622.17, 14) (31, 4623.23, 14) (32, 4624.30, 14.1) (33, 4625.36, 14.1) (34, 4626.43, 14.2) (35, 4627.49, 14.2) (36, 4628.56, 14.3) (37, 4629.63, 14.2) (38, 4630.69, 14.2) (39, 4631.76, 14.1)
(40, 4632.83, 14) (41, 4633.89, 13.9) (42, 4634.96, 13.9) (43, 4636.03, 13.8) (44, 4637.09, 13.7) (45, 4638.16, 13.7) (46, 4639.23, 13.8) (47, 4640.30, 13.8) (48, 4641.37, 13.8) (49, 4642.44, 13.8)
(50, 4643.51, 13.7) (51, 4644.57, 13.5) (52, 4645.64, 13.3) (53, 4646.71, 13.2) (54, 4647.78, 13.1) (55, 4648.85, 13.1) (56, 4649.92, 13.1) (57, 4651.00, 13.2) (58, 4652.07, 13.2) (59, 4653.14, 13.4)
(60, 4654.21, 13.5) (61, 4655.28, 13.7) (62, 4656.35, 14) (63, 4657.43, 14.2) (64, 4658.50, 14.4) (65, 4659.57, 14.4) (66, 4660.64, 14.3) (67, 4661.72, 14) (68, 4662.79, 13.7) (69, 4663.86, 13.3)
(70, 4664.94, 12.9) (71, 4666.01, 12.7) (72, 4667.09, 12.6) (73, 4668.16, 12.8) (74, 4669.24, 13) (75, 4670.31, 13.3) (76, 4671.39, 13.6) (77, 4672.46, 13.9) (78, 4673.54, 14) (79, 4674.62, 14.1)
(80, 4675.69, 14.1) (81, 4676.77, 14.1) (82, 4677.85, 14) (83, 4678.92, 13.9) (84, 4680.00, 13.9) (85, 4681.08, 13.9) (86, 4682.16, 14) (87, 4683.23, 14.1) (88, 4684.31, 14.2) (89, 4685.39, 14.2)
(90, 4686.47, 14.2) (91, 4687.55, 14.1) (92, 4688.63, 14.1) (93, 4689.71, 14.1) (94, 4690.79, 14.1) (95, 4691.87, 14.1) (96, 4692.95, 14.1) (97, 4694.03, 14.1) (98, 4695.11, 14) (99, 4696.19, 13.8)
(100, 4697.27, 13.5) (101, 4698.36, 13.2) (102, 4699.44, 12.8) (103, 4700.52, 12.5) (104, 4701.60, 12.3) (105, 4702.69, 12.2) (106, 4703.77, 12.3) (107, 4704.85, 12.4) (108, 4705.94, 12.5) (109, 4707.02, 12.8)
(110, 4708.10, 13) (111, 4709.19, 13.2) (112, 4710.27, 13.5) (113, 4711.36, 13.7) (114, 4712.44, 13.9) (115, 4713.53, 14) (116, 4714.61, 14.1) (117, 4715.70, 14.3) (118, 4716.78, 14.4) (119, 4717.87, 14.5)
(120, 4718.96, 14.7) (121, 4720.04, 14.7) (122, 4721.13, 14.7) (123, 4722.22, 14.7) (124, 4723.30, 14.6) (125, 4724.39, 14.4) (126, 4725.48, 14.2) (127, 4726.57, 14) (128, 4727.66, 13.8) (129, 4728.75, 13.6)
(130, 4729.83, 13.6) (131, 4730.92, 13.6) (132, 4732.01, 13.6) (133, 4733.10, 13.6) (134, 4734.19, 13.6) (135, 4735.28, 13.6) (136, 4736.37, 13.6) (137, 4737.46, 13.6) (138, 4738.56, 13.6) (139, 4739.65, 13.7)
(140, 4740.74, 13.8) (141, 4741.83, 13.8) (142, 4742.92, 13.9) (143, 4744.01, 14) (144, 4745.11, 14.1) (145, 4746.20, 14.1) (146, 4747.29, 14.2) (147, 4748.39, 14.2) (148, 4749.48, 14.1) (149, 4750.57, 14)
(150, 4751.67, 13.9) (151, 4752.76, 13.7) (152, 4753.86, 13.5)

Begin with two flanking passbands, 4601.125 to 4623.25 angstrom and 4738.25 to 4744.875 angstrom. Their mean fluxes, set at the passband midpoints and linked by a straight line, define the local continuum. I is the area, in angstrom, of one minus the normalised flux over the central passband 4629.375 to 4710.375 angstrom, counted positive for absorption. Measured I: 1.2 angstrom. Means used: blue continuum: 13.8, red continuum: 13.8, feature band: 13.6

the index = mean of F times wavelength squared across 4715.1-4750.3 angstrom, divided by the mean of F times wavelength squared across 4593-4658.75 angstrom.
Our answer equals 1.07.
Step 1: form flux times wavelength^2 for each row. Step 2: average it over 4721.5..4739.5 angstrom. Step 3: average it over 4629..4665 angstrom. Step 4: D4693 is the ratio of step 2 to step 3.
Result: 1.0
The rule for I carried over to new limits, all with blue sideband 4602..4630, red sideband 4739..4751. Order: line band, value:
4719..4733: -0.15 angstrom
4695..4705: 0.78 angstrom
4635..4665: 0.58 angstrom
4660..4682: 0.50 angstrom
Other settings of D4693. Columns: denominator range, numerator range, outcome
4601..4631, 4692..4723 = 1.02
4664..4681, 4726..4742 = 1.04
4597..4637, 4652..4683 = 1.01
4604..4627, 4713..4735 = 1.07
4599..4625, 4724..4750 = 1.06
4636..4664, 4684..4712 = 1.00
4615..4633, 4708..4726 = 1.05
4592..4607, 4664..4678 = 1.02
